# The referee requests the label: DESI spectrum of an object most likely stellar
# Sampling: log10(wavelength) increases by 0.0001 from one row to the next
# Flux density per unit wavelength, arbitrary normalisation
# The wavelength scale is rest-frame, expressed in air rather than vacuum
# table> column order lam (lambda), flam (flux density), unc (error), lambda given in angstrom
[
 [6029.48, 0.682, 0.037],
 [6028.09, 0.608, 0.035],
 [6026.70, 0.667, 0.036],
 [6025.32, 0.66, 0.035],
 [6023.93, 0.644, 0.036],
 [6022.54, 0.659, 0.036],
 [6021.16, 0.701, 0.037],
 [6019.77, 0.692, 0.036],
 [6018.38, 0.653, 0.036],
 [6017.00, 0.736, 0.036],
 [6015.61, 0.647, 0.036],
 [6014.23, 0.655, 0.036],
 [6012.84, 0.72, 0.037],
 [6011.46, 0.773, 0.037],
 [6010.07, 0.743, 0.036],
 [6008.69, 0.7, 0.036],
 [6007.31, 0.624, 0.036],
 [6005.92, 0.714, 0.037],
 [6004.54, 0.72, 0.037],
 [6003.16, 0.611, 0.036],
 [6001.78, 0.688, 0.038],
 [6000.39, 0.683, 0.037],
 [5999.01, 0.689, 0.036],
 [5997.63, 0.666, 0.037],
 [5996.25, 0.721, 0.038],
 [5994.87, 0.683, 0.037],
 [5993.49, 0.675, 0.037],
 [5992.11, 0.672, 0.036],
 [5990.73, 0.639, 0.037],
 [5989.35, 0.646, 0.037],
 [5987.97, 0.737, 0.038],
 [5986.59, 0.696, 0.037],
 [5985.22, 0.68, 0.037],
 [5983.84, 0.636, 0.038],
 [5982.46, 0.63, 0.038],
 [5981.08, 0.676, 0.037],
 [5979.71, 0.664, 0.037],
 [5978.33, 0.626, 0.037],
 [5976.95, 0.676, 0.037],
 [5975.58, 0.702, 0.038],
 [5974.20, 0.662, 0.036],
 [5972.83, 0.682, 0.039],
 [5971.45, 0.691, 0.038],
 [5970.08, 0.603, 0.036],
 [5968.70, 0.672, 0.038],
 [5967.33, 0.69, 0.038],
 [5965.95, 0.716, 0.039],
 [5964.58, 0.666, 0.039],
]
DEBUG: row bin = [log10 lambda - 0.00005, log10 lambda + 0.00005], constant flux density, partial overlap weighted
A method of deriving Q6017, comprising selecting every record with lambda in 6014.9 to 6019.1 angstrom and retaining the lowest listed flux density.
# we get 0.647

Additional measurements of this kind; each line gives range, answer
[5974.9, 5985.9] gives 0.626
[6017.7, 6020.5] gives 0.653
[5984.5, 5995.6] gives 0.639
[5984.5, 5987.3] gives 0.68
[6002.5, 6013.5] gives 0.611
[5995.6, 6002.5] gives 0.666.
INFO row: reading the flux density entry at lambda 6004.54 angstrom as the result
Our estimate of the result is 0.72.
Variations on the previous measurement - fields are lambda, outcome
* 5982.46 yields 0.63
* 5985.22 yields 0.68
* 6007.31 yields 0.624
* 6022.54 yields 0.659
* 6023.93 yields 0.644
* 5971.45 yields 0.691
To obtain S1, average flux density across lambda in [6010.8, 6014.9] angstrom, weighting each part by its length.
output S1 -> 0.716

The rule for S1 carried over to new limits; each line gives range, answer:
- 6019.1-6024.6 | 0.674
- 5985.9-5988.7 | 0.717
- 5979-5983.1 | 0.657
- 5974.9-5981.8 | 0.669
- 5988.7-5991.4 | 0.642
